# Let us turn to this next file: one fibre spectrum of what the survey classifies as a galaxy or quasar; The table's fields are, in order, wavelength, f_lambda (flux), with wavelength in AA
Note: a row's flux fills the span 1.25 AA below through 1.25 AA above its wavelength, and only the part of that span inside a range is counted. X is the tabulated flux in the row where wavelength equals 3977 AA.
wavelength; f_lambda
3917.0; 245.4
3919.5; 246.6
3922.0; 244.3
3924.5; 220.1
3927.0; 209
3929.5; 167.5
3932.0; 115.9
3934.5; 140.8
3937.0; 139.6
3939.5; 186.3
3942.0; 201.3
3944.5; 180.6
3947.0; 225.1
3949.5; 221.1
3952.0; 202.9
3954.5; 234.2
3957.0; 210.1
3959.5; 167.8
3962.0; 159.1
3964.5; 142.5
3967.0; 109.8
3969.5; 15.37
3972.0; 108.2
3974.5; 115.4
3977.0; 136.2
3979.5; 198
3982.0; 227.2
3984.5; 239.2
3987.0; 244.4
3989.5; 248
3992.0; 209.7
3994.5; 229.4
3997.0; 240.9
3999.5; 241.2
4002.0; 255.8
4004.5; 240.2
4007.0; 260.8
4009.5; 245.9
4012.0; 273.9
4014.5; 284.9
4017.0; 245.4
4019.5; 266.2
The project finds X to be 136.2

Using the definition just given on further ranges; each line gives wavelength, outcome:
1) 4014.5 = 284.9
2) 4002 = 255.8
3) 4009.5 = 245.9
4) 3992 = 209.7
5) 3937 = 139.6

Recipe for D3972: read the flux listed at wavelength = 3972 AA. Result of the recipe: 108.2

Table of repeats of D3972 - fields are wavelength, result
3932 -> 115.9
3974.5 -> 115.4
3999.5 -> 241.2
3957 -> 210.1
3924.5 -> 220.1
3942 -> 201.3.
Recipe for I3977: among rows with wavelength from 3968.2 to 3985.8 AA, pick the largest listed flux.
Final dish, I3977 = 239.2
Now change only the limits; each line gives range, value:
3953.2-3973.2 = 234.2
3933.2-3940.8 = 186.3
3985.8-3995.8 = 248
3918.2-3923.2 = 246.6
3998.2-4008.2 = 260.8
